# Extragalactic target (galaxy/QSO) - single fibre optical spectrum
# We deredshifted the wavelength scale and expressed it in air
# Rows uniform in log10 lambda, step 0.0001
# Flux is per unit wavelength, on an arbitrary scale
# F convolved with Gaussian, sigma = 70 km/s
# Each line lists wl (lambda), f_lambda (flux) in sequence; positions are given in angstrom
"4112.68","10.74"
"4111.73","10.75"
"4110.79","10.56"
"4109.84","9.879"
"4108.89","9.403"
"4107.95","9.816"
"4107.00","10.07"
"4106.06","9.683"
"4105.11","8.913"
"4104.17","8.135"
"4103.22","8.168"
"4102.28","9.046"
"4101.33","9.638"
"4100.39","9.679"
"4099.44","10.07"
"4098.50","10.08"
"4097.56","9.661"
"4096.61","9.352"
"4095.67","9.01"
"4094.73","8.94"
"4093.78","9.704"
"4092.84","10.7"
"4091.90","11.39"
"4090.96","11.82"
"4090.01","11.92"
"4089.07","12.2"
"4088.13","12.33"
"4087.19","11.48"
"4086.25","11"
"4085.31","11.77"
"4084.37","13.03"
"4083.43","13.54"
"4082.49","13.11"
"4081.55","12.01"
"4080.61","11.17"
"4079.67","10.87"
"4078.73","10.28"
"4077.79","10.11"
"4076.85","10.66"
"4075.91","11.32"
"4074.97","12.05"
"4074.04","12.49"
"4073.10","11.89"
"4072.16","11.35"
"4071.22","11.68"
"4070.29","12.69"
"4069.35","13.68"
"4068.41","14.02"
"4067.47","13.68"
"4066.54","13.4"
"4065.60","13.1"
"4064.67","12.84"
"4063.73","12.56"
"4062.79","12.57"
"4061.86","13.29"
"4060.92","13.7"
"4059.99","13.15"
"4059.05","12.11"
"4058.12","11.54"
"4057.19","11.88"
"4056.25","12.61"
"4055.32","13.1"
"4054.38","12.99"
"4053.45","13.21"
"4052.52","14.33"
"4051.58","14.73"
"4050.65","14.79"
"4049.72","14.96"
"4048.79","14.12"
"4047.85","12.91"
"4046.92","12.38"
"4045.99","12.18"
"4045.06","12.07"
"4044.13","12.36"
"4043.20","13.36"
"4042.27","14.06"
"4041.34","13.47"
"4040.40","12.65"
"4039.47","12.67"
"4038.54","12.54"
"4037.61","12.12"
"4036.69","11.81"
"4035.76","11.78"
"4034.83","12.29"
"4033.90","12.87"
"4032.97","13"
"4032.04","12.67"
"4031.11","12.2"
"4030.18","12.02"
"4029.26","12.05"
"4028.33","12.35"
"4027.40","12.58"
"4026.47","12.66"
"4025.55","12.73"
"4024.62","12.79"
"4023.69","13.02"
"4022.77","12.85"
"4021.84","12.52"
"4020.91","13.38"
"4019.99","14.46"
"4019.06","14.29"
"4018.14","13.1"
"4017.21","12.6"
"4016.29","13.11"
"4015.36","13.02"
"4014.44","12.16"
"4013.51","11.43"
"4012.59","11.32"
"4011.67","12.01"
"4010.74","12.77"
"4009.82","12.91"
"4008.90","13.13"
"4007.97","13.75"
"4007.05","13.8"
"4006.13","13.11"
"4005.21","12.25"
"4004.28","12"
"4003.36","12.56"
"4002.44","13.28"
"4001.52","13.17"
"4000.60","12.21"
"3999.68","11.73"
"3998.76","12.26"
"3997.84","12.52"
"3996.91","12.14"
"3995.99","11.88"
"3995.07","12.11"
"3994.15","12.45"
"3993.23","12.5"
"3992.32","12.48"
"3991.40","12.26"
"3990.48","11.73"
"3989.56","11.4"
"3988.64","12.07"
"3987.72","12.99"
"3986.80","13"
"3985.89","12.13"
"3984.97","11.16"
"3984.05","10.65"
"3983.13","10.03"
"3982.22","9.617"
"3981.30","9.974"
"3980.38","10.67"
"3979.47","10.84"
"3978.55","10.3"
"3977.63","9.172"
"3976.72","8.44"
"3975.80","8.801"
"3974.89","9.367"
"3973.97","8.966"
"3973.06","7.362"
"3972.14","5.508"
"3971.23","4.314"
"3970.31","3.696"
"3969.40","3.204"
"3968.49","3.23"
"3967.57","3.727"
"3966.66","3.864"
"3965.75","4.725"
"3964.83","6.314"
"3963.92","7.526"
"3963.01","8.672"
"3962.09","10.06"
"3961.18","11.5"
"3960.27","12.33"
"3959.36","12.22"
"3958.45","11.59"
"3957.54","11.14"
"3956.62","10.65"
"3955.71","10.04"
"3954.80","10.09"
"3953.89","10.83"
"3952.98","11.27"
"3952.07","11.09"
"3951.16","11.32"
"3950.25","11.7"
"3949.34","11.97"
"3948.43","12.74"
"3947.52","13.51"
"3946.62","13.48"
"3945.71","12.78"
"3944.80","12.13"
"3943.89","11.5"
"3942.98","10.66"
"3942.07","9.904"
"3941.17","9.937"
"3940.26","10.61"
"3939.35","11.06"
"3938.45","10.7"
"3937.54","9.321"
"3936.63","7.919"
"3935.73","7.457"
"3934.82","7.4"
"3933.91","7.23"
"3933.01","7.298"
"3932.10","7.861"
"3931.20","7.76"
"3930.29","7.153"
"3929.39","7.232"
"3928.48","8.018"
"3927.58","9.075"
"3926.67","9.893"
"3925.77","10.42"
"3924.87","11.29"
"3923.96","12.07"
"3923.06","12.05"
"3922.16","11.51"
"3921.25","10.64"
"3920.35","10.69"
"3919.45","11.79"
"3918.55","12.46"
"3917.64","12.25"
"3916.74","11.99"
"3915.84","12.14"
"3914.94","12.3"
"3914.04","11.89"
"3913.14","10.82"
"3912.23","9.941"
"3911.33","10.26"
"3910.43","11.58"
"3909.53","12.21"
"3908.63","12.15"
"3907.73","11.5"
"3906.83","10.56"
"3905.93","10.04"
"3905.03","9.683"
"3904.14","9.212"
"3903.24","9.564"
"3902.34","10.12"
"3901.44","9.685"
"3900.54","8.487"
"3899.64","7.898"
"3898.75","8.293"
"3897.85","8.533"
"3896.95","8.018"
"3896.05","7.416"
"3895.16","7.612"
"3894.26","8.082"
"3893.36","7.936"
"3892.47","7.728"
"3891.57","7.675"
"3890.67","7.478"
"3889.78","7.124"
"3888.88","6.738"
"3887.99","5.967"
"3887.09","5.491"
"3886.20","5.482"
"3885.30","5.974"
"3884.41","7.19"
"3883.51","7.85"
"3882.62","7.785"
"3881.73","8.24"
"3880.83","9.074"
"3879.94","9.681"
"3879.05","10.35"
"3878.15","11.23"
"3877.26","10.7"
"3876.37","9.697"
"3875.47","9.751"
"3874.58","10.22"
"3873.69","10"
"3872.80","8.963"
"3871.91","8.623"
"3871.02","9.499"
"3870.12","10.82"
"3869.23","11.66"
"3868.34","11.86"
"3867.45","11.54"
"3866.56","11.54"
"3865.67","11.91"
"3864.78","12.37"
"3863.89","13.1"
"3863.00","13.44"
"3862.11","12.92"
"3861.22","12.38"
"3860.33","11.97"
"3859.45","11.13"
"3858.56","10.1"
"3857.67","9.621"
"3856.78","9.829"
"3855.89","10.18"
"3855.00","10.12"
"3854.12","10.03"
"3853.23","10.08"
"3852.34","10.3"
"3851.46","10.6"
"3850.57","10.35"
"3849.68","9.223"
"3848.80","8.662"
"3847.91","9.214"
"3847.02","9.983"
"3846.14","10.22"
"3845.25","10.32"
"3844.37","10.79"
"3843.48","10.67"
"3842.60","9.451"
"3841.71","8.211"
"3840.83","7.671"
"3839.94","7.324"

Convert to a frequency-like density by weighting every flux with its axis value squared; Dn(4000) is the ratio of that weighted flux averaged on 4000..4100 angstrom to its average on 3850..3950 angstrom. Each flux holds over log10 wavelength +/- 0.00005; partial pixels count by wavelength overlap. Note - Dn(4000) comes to 1.3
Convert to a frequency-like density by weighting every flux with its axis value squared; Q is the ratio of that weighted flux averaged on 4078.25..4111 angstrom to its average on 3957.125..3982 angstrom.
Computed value 1.4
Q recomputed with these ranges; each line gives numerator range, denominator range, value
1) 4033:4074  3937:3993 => 1.36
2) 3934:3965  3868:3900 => 1.29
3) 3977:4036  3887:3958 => 1.28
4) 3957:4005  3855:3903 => 1.12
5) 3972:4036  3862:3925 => 1.28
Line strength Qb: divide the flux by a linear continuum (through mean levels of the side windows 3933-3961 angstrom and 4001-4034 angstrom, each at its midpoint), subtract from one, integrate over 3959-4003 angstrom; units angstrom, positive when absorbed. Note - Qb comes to 7.4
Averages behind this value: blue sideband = 10.8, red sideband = 12.8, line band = 9.81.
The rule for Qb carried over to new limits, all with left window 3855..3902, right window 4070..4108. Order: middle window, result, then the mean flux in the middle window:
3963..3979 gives 5.68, 6.45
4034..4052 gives -4.32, 13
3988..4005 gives -3.51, 12.3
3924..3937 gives 1.75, 8.41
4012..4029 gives -4.03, 12.8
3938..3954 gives -2.77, 11.5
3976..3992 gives -1.36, 10.9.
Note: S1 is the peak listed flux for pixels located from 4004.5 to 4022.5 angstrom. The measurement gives 14.46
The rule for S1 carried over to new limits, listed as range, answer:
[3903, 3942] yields 12.46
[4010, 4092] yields 14.96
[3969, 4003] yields 13.28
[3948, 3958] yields 12.74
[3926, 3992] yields 13.51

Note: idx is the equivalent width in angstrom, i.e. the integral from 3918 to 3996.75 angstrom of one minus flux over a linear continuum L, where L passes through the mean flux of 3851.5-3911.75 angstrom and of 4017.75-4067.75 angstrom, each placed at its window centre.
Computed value 8.92 angstrom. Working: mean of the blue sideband 9.62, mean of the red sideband 12.9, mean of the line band 9.9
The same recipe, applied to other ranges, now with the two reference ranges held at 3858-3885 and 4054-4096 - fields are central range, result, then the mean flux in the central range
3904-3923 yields -0.8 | 11.3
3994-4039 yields -4.0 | 12.6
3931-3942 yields 2.2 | 8.78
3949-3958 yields 0.1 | 11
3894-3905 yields 2.1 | 8.63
